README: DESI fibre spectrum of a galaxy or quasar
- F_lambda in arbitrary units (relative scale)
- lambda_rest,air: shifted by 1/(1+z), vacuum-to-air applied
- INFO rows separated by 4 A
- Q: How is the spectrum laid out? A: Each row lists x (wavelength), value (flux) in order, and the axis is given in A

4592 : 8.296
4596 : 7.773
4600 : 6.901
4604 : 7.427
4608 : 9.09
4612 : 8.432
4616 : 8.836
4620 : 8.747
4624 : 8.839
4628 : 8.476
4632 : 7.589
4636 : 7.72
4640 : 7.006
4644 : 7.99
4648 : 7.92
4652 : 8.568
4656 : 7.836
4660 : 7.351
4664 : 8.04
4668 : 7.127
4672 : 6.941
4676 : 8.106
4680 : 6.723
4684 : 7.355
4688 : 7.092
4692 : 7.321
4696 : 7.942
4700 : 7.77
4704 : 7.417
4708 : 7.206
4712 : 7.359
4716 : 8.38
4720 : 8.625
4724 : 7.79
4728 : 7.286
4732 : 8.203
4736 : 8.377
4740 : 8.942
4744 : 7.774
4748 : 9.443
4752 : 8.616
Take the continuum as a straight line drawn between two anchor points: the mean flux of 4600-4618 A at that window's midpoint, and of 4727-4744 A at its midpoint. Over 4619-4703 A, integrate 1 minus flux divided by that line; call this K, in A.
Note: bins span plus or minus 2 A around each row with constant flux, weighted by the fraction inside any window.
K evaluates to 5.4 A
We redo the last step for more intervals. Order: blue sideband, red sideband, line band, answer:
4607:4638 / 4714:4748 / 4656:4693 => 4.4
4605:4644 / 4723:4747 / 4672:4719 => 3.8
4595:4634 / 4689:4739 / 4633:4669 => 1.5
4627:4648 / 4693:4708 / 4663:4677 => 0.4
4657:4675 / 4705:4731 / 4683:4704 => 0.3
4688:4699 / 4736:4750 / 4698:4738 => 1.3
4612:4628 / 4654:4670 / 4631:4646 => 1.2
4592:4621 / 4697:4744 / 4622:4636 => -0.2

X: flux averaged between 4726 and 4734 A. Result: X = 7.74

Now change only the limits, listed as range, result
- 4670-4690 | 7.24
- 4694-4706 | 7.71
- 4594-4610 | 7.8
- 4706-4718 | 7.65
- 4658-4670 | 7.51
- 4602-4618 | 8.45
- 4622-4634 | 8.3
